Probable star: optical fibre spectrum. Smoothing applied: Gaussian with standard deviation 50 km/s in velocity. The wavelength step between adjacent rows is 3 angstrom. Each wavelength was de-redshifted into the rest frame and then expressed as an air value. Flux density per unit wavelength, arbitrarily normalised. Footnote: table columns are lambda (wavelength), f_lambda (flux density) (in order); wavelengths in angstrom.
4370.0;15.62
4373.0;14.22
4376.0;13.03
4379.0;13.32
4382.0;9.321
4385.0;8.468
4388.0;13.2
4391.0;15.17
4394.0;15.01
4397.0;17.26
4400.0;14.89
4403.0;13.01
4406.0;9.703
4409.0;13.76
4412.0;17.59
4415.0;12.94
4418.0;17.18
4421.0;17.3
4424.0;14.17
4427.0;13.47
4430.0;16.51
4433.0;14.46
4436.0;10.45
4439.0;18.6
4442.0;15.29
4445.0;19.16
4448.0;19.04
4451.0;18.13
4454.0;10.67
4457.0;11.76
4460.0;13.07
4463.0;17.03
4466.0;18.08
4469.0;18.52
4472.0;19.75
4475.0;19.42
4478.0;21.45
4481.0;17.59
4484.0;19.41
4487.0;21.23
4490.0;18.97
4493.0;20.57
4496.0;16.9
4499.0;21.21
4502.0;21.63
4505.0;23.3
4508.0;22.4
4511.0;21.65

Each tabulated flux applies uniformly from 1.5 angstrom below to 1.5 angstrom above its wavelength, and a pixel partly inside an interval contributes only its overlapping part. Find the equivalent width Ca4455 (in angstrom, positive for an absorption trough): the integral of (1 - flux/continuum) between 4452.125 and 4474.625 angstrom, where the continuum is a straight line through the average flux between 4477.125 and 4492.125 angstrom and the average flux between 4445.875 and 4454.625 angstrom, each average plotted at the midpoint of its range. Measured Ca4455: 2.7 angstrom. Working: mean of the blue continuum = 16.7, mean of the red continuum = 19.7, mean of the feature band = 15.8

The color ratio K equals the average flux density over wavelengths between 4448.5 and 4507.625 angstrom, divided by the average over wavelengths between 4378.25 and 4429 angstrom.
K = 1.3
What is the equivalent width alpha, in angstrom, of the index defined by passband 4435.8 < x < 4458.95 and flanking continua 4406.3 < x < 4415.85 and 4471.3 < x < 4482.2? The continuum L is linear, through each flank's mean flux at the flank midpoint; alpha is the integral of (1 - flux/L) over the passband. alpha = 2.06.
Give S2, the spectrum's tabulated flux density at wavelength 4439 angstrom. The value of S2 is 18.6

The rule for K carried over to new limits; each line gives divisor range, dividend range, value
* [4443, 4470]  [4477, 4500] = 1.22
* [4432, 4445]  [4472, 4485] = 1.28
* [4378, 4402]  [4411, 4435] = 1.15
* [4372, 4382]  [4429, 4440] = 1.15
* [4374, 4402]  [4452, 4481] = 1.26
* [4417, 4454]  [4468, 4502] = 1.24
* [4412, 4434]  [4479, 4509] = 1.32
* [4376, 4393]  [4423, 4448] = 1.28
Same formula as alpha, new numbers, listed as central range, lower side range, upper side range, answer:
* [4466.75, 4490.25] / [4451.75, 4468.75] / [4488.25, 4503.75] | -3.04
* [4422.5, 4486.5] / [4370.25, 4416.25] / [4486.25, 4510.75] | 4.39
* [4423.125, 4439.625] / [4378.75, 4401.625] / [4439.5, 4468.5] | 0.70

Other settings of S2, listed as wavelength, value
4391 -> 15.17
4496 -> 16.9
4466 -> 18.08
